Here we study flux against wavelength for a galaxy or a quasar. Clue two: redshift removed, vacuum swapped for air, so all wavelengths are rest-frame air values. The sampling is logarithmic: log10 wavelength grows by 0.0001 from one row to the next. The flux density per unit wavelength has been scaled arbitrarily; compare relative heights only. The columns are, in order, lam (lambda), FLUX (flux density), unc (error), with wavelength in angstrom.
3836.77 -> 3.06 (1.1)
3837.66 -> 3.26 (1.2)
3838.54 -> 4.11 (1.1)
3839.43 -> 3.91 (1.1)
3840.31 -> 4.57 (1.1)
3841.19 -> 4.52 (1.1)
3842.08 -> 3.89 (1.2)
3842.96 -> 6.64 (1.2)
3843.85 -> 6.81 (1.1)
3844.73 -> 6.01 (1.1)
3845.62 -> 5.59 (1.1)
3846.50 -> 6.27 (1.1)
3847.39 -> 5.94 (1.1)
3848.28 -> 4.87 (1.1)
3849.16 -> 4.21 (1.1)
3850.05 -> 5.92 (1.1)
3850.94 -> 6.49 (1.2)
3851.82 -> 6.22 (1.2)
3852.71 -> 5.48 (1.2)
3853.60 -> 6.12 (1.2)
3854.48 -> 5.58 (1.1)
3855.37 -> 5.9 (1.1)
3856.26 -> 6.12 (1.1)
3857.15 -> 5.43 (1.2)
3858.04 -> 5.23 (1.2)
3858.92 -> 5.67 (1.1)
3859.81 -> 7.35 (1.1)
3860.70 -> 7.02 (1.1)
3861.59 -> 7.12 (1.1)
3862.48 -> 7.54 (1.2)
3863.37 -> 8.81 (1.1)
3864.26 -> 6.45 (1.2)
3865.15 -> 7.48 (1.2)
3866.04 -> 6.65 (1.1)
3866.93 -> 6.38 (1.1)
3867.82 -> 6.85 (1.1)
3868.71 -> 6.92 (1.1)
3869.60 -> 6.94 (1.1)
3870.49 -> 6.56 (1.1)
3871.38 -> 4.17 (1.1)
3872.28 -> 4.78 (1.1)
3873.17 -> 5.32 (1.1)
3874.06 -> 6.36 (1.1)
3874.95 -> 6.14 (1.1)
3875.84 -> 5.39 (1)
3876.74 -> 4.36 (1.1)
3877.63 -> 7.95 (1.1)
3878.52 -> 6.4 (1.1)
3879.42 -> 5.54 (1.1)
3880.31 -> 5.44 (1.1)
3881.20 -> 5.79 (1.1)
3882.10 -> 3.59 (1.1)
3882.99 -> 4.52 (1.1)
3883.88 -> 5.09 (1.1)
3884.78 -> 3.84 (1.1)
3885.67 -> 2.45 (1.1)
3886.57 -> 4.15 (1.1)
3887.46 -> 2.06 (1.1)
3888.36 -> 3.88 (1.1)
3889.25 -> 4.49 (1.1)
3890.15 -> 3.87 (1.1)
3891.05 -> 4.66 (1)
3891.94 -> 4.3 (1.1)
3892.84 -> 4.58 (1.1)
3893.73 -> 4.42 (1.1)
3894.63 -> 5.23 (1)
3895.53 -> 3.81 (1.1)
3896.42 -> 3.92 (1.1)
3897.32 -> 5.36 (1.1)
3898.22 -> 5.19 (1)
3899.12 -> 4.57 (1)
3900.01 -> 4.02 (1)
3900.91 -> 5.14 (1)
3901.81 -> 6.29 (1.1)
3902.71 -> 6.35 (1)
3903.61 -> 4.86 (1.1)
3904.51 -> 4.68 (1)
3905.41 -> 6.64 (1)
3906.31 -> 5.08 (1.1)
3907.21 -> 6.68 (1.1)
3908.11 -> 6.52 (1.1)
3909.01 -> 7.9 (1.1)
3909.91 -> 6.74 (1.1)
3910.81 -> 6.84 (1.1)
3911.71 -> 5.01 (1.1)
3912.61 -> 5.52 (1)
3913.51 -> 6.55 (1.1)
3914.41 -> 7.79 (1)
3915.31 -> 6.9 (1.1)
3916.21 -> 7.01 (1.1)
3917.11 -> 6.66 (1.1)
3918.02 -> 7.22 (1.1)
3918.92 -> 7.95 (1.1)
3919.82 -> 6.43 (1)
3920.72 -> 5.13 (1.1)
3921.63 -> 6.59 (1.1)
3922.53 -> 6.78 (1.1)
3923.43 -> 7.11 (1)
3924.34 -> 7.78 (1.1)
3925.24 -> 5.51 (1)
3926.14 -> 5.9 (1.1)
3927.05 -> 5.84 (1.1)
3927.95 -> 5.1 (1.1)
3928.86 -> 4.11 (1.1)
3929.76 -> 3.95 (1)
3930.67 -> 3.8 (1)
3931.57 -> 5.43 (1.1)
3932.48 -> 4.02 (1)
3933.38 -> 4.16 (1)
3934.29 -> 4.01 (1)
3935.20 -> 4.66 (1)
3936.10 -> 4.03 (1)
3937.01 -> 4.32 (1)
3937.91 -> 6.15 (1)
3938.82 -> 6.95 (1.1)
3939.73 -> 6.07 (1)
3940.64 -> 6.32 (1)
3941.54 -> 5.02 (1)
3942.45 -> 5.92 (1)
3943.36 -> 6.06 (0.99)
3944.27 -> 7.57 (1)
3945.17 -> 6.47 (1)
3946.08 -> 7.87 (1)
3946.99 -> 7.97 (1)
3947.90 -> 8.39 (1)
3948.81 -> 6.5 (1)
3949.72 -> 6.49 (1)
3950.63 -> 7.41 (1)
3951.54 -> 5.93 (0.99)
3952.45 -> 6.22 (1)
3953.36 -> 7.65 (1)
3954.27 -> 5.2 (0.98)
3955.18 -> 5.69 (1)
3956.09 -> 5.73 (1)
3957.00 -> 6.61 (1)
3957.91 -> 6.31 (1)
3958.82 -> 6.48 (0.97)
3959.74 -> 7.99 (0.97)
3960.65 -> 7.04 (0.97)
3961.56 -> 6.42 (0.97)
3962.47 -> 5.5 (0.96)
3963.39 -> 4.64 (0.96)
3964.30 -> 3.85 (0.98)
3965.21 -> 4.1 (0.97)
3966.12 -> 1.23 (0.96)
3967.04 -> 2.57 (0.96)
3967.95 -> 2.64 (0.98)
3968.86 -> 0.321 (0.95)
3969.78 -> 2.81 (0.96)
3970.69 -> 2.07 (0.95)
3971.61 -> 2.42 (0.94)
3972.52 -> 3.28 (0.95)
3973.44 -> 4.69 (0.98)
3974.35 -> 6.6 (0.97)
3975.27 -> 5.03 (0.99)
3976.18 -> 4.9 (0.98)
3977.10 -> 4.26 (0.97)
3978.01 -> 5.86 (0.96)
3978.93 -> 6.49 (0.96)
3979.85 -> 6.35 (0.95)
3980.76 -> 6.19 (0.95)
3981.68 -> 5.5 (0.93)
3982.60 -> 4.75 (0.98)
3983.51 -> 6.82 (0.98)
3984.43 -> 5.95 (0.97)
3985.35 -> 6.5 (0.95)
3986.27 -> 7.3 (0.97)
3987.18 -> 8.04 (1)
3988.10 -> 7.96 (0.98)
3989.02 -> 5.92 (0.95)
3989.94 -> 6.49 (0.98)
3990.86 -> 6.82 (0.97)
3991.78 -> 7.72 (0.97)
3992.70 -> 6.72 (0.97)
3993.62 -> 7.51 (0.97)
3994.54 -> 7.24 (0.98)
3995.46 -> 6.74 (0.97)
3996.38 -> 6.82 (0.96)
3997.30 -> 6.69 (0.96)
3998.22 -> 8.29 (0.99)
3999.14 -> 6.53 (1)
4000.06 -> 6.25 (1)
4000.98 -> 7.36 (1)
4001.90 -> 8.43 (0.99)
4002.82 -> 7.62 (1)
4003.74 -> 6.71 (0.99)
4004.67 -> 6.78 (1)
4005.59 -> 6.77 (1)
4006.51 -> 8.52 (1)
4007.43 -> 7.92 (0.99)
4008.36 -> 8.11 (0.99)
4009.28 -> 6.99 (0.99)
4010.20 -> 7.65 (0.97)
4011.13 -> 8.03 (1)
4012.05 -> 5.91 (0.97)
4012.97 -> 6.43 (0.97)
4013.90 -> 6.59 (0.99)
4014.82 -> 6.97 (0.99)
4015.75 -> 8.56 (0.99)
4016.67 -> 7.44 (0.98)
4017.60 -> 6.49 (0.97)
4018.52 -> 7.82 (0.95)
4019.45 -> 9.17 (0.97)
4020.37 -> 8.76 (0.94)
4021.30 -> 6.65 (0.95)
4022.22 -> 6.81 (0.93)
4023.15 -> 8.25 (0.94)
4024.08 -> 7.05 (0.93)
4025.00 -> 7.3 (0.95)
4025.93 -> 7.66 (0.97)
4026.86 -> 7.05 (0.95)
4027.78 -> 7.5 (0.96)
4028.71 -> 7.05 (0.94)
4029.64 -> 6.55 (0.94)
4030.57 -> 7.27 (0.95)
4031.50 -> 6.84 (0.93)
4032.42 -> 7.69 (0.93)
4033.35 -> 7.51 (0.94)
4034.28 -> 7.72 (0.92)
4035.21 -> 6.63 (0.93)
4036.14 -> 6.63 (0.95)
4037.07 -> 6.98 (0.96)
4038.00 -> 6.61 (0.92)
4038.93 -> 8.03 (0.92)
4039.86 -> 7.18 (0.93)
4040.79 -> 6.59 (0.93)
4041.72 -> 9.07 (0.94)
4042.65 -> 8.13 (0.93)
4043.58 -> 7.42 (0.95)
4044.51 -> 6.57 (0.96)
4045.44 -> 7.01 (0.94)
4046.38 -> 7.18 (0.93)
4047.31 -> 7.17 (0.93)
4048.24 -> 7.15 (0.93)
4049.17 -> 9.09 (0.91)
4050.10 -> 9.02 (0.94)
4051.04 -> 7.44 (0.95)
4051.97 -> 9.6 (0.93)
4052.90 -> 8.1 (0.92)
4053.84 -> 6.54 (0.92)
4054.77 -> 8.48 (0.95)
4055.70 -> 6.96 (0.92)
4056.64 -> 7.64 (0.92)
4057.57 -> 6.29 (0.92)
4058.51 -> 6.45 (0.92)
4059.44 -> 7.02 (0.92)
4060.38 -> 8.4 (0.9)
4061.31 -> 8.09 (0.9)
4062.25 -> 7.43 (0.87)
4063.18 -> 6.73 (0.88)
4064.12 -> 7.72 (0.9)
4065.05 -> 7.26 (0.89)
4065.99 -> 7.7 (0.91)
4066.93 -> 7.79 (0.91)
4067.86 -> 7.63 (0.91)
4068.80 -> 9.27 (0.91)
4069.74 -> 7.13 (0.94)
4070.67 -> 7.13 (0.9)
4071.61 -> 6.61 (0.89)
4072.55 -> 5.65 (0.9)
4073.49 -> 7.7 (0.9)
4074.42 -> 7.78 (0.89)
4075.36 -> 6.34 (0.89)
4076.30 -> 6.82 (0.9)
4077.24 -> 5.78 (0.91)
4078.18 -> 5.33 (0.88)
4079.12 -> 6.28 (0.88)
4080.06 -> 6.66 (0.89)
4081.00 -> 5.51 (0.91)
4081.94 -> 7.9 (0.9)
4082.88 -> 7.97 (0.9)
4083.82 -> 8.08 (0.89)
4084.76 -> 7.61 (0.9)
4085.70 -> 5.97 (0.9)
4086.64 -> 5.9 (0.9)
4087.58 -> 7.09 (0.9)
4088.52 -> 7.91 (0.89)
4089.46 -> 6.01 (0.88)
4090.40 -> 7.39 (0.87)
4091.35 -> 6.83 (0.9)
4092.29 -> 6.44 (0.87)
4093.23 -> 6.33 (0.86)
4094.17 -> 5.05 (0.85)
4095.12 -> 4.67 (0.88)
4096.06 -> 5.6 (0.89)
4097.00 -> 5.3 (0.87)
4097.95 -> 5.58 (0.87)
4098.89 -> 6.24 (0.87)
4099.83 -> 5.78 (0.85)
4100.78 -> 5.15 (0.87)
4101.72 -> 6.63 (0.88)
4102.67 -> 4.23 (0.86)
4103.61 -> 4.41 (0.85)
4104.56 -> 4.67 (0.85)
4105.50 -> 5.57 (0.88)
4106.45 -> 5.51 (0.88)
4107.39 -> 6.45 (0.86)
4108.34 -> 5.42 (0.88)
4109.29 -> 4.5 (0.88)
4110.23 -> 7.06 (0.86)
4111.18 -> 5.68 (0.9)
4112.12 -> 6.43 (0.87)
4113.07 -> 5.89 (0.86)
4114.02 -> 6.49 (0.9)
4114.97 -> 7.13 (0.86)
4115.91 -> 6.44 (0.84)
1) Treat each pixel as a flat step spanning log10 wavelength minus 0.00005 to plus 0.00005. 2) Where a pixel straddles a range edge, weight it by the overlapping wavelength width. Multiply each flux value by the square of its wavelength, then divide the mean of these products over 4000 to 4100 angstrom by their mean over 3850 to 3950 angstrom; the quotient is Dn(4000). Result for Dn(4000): 1.3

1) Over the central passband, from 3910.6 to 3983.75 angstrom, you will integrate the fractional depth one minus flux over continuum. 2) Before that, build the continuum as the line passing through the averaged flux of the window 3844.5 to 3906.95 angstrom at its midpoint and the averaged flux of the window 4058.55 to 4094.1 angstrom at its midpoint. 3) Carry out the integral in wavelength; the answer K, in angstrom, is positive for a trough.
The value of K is 5.2 angstrom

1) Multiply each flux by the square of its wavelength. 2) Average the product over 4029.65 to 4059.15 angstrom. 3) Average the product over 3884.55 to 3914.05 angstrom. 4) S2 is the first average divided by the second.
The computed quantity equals 1.59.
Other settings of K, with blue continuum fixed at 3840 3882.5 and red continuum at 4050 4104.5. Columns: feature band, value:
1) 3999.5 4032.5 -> -3.95 angstrom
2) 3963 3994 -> 6.31 angstrom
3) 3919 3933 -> 1.36 angstrom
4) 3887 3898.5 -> 3.44 angstrom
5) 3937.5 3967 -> 0.91 angstrom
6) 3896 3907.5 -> 1.61 angstrom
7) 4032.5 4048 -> -1.46 angstrom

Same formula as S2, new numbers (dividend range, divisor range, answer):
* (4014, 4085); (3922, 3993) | 1.37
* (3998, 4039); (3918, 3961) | 1.25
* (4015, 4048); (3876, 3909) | 1.61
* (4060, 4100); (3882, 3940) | 1.39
